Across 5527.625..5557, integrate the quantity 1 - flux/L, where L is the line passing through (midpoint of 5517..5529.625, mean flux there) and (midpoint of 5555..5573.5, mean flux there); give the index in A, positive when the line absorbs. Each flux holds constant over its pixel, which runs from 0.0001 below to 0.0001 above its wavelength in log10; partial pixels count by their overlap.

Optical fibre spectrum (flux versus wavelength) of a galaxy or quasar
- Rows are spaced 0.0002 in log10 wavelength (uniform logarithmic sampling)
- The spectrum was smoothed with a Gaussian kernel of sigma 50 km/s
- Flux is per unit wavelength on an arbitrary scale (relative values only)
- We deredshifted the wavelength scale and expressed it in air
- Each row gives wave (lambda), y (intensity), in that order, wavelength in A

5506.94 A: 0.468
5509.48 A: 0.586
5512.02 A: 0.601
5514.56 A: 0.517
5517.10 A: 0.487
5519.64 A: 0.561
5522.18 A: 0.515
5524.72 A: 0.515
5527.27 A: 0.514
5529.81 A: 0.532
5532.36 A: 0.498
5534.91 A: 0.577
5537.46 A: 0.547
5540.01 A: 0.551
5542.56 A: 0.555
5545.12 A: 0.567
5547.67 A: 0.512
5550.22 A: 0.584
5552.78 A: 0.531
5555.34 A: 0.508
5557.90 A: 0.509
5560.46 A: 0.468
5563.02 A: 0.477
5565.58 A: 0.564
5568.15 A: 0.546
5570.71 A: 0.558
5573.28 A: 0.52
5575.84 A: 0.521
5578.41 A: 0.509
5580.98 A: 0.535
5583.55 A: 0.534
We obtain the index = -1.1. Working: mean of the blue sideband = 0.523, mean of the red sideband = 0.519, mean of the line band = 0.541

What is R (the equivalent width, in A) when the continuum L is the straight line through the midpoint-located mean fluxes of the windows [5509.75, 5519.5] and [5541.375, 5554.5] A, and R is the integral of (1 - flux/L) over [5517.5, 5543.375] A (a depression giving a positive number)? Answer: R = 0.52 A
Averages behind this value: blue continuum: 0.543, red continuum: 0.548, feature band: 0.535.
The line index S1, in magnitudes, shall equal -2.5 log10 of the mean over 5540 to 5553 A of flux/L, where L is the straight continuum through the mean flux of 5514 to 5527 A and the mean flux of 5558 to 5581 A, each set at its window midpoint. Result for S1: -0.06 mag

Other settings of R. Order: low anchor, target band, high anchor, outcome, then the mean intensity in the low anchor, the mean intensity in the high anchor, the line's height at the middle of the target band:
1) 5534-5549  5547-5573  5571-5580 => 0.5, 0.551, 0.522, 0.535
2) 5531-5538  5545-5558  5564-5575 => 0.2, 0.54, 0.544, 0.542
